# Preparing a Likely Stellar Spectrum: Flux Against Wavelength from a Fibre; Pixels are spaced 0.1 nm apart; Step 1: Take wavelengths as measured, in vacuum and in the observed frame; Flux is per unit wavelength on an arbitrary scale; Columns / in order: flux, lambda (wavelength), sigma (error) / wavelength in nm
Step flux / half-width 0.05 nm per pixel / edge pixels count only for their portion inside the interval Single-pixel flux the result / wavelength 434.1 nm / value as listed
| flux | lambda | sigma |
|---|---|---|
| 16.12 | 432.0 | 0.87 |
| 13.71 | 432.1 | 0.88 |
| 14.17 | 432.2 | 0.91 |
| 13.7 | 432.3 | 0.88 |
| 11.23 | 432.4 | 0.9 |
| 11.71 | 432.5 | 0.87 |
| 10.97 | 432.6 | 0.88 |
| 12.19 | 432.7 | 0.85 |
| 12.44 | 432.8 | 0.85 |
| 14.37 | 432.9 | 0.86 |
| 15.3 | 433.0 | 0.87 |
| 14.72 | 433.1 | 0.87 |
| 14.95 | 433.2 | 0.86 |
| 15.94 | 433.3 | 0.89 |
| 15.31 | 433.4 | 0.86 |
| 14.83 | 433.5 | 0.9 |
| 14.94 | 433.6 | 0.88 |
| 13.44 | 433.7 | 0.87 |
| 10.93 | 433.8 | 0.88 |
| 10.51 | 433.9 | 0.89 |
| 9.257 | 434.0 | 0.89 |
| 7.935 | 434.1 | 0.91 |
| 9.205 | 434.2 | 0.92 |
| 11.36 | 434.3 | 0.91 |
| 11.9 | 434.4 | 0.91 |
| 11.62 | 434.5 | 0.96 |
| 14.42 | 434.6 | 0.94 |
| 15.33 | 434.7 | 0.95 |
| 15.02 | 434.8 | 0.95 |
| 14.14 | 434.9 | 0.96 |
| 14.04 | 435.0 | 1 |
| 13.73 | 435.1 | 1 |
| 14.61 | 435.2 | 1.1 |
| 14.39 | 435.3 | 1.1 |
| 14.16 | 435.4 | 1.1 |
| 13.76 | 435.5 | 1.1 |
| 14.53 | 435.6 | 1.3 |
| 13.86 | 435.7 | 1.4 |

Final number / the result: 7.935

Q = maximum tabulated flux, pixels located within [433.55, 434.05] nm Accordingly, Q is 14.94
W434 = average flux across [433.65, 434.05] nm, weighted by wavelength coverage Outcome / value 11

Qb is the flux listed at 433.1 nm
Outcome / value 14.72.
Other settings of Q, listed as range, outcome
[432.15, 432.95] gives 14.37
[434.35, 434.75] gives 15.33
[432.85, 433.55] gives 15.94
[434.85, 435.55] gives 14.61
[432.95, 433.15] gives 15.3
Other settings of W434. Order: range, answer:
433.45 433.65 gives 14.9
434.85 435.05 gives 14.1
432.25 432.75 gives 12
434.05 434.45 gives 10.1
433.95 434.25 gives 8.8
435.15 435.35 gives 14.5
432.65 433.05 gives 13.6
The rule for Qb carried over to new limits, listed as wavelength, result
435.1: 13.73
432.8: 12.44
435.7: 13.86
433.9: 10.51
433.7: 13.44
